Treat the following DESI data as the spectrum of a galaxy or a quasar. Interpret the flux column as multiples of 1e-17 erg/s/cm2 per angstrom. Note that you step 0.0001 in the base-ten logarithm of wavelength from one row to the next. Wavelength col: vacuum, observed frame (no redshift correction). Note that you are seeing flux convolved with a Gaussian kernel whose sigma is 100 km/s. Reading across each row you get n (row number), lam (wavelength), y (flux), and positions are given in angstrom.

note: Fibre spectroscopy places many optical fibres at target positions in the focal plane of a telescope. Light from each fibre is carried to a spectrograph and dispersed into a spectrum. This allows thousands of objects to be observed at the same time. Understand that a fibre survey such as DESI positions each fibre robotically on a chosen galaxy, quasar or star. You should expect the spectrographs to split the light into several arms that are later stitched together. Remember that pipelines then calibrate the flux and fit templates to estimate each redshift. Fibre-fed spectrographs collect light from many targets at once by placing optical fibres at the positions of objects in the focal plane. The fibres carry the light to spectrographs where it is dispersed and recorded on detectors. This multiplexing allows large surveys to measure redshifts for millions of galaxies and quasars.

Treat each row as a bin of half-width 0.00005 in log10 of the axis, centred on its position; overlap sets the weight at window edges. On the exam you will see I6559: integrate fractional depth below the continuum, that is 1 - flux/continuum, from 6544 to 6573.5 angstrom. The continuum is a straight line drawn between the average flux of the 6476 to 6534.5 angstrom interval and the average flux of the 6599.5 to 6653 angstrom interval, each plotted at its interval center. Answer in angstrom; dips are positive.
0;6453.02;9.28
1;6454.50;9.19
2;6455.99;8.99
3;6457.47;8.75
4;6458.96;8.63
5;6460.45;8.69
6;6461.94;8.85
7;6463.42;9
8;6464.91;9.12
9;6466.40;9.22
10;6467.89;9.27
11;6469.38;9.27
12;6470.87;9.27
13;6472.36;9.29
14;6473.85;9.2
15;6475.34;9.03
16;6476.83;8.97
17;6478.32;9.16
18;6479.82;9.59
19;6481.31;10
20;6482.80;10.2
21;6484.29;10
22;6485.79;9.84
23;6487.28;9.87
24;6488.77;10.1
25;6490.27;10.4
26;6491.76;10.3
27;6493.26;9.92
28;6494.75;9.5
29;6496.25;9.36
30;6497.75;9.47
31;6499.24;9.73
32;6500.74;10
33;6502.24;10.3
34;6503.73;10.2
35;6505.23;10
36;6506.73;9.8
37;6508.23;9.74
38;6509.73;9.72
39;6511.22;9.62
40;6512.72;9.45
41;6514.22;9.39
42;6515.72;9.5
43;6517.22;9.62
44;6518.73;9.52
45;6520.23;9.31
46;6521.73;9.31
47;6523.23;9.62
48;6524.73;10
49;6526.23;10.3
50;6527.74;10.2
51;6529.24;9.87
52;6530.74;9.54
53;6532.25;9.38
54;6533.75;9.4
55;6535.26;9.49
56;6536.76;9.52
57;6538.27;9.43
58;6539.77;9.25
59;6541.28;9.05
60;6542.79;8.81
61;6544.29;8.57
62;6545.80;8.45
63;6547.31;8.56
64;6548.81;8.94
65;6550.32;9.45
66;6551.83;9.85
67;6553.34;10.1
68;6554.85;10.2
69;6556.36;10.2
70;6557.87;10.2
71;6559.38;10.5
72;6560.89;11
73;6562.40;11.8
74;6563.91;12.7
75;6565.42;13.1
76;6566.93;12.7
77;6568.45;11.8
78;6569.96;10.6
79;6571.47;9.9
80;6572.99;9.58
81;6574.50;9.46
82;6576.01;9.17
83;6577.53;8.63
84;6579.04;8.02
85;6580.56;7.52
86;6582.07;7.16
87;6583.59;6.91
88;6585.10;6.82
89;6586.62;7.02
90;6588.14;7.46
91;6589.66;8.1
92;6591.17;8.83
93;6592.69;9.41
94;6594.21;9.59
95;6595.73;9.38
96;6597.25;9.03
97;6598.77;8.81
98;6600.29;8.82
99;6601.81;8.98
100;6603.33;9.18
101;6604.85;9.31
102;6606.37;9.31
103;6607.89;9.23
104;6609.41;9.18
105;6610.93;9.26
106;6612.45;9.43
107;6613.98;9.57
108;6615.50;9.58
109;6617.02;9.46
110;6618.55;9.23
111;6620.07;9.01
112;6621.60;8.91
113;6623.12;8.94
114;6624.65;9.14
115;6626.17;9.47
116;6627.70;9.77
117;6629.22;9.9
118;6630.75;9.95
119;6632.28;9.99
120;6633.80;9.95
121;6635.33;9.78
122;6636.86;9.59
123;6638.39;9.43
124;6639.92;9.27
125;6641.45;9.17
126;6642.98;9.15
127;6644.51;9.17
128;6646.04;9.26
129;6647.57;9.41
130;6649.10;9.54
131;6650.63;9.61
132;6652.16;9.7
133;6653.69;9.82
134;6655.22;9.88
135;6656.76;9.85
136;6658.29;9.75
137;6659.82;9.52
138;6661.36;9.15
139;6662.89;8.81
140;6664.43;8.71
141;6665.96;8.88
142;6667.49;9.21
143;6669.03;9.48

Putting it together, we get -2.6 angstrom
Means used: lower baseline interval 9.75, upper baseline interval 9.39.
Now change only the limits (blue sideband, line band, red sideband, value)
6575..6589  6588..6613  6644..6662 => -2.7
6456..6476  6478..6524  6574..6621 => -4.1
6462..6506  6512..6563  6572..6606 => -3.2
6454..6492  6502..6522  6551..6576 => 0.6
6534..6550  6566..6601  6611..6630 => 1.1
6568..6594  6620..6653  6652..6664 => -0.7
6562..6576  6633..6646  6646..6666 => 0.5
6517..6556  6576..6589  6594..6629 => 2.5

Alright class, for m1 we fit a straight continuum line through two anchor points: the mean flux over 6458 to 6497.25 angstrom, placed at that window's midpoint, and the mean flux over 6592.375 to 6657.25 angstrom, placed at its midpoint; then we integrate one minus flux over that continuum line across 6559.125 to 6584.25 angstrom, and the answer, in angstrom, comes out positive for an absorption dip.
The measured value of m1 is -1.6 angstrom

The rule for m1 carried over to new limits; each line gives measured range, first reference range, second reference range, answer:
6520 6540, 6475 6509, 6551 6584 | 0.63 angstrom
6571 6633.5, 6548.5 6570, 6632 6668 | 7.69 angstrom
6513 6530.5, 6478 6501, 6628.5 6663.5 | 0.18 angstrom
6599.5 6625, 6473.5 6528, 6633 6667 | 0.80 angstrom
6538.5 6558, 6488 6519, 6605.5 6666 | 0.68 angstrom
